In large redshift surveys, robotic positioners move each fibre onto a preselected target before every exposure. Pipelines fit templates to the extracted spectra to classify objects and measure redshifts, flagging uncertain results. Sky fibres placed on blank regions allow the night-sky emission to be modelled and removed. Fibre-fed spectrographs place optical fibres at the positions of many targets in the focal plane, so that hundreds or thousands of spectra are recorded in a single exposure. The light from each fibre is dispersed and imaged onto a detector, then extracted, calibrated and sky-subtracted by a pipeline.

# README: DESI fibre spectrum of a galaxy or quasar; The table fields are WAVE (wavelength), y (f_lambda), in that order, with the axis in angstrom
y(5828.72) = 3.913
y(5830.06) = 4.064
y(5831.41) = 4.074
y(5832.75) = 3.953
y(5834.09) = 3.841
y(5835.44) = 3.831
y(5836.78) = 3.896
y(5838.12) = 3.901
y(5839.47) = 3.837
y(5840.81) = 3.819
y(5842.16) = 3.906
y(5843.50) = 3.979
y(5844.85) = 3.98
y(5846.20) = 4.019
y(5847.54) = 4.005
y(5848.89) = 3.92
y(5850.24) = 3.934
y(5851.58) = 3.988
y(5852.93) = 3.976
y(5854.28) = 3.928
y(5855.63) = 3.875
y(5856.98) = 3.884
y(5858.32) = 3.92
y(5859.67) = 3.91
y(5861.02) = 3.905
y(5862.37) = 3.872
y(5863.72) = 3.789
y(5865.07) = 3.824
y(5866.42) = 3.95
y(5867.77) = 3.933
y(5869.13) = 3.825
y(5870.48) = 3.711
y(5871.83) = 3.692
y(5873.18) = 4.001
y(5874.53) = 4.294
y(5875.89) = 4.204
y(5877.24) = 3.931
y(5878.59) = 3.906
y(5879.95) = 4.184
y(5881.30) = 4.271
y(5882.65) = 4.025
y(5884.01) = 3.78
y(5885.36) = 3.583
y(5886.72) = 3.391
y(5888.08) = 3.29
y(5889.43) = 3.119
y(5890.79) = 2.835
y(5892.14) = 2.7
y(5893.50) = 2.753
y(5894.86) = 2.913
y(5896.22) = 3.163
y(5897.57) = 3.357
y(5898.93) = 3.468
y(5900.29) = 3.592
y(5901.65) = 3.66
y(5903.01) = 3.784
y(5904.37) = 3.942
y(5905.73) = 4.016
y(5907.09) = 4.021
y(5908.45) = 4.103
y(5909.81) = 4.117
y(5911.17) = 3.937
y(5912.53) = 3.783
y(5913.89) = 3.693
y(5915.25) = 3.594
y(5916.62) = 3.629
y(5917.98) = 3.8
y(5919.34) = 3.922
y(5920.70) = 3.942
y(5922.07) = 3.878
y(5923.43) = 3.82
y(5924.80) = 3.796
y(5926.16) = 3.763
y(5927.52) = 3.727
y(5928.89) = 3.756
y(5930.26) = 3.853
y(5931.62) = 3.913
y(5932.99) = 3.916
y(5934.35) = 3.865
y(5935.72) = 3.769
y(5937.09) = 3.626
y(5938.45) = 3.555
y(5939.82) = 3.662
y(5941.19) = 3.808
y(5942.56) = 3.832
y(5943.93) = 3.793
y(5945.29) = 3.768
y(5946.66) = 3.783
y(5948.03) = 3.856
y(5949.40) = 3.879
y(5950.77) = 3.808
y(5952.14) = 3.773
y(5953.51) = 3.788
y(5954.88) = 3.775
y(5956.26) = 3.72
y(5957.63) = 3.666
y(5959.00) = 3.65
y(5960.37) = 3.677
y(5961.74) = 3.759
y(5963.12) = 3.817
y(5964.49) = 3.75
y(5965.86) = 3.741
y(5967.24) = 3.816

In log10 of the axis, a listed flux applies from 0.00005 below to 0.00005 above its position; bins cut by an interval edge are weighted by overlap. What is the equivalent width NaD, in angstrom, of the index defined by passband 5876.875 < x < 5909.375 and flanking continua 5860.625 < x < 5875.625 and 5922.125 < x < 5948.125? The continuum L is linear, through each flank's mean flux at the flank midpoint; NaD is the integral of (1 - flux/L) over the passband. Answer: 2.4 angstrom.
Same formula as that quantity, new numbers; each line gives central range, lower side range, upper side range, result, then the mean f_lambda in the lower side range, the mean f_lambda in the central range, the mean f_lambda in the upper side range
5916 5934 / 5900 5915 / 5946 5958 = 0.07 angstrom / 3.88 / 3.83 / 3.78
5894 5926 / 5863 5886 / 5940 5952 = 1.16 angstrom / 3.94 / 3.73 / 3.81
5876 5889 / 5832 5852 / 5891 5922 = -0.30 angstrom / 3.92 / 3.82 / 3.62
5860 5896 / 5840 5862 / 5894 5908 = 0.74 angstrom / 3.93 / 3.67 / 3.59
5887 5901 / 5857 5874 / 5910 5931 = 2.57 angstrom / 3.87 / 3.13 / 3.8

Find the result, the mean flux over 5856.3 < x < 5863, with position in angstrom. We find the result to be 3.9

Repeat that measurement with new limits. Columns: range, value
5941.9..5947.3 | 3.8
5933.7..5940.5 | 3.69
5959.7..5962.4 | 3.72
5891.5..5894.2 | 2.72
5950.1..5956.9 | 3.77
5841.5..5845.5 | 3.96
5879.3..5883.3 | 4.17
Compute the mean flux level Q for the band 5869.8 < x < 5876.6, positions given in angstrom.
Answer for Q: 3.98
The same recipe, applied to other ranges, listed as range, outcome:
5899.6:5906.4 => 3.8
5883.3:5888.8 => 3.51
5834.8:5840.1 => 3.87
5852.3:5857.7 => 3.92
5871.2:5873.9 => 3.86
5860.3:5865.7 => 3.85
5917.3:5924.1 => 3.87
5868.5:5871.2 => 3.77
